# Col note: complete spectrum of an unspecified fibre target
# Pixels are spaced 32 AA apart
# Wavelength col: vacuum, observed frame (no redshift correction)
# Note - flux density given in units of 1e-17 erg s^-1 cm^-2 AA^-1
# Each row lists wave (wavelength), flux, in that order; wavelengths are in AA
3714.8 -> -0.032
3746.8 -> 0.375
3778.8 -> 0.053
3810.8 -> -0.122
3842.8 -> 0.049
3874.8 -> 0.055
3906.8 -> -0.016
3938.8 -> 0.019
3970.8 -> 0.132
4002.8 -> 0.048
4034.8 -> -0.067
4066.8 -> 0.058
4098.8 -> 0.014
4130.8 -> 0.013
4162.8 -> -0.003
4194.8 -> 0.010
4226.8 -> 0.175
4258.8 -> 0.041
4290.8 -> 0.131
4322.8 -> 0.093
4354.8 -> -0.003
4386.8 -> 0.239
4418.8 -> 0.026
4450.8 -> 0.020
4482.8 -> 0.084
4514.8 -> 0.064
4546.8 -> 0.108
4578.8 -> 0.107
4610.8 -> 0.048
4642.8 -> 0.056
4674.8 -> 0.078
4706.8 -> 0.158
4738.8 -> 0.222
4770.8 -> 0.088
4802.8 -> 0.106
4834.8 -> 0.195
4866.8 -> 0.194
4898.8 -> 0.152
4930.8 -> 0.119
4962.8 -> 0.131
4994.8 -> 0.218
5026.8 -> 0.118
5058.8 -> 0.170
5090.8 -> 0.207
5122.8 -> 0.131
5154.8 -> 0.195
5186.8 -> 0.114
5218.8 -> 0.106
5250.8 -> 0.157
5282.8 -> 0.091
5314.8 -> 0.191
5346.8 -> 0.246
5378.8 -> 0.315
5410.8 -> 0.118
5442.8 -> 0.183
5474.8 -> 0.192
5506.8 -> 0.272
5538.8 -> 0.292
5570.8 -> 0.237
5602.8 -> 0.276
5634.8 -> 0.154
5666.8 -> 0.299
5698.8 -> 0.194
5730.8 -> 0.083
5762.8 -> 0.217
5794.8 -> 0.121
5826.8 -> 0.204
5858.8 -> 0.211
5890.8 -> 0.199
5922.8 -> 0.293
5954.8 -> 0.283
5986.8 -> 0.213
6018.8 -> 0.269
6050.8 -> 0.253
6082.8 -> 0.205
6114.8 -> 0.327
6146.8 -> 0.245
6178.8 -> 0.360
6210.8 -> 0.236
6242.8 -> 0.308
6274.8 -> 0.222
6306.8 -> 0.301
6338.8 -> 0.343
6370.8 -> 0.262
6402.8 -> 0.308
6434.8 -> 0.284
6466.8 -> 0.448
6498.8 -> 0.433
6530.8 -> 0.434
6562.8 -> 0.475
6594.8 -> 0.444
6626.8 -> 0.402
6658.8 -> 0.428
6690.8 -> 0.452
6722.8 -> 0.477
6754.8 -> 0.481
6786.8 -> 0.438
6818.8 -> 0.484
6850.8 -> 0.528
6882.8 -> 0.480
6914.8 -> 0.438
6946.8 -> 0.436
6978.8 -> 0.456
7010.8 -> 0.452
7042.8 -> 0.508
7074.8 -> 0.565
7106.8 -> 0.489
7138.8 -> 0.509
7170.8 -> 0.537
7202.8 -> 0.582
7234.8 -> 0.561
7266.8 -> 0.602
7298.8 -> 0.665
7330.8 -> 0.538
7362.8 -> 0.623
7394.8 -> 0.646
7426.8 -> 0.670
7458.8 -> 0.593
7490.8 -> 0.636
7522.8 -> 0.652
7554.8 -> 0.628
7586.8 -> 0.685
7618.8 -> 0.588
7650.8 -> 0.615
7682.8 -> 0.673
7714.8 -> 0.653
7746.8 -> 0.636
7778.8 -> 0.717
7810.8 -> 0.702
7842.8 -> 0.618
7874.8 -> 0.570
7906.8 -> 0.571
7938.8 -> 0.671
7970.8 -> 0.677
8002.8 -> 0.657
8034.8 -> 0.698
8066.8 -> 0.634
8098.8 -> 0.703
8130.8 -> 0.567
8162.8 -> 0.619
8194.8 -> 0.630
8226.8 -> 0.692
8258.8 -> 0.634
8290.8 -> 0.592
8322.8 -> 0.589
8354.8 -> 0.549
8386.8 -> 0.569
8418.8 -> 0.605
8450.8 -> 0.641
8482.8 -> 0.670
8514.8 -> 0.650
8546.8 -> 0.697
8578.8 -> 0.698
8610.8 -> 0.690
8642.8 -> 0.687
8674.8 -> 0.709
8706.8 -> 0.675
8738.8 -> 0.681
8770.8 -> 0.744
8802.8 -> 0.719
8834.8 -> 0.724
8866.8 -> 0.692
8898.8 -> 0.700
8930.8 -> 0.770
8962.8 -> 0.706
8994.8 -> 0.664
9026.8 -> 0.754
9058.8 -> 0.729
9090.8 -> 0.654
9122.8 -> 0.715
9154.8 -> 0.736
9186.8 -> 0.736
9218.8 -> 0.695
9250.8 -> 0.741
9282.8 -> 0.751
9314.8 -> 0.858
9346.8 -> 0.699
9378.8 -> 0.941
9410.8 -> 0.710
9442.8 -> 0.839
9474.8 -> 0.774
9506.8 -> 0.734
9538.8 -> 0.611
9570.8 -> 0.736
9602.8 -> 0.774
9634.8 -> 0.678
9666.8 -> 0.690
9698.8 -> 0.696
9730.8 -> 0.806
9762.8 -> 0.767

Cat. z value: 0.619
